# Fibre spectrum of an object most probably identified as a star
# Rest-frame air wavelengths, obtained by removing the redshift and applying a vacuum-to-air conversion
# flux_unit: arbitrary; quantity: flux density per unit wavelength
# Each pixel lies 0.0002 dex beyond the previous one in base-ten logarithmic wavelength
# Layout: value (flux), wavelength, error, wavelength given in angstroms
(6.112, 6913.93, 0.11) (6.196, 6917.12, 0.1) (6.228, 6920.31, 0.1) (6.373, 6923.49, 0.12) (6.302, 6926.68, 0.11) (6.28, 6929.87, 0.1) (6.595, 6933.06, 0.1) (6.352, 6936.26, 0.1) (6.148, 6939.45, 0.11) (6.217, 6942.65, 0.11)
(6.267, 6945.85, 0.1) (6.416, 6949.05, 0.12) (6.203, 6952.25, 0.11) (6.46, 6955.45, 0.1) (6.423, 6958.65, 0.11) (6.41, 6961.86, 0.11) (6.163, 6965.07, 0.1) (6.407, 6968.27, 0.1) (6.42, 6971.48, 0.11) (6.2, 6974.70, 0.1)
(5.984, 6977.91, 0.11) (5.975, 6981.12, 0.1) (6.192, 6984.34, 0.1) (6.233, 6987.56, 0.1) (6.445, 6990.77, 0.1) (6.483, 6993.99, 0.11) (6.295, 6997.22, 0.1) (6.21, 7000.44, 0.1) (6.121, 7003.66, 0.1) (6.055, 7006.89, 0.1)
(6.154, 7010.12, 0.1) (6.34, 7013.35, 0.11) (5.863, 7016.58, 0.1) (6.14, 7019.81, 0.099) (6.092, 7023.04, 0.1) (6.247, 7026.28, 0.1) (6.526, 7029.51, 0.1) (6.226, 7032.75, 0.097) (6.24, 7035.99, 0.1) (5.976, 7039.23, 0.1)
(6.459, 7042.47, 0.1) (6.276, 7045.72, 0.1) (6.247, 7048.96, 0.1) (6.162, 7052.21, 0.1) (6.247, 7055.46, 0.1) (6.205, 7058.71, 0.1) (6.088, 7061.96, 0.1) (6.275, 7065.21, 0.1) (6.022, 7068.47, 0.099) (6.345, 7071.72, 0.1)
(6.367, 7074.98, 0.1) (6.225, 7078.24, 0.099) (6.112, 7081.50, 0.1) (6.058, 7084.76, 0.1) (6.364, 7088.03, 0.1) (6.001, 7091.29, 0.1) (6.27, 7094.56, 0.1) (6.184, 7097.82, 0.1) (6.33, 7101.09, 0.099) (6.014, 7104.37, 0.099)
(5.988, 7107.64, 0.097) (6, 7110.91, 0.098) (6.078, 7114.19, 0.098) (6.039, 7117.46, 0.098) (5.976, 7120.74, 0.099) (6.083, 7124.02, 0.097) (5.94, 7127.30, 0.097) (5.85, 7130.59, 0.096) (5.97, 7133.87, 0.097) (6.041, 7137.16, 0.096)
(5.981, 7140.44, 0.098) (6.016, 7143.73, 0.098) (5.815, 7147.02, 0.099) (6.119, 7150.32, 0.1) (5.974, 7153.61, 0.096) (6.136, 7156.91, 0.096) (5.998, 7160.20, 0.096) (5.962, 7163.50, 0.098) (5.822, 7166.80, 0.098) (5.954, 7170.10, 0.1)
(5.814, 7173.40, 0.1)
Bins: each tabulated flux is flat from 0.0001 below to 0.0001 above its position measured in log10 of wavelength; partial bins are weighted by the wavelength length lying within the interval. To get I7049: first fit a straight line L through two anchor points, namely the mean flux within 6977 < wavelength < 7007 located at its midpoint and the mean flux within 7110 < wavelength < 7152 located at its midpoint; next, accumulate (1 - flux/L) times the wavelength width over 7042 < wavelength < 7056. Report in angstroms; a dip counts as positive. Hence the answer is -0.3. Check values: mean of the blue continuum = 6.21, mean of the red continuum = 5.99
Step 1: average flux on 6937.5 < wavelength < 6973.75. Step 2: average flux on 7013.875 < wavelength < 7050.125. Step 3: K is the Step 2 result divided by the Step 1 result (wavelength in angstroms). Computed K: 1.0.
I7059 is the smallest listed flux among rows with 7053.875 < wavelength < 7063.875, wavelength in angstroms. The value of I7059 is 6.088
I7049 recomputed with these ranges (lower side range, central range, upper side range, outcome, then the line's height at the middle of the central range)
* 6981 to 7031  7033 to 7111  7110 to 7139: -1.2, 6.09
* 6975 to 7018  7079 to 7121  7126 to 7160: -0.5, 6.04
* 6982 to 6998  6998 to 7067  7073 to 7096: 0.7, 6.26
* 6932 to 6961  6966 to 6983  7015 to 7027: 0.1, 6.24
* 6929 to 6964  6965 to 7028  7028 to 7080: 0.9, 6.29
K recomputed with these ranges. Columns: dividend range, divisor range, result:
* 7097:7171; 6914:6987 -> 0.96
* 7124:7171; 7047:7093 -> 0.96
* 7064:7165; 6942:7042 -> 0.97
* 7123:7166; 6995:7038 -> 0.97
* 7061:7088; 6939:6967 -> 0.98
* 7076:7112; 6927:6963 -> 0.97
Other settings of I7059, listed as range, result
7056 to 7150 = 5.815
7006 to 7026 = 5.863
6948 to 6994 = 5.975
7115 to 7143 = 5.85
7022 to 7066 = 5.976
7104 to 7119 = 5.988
